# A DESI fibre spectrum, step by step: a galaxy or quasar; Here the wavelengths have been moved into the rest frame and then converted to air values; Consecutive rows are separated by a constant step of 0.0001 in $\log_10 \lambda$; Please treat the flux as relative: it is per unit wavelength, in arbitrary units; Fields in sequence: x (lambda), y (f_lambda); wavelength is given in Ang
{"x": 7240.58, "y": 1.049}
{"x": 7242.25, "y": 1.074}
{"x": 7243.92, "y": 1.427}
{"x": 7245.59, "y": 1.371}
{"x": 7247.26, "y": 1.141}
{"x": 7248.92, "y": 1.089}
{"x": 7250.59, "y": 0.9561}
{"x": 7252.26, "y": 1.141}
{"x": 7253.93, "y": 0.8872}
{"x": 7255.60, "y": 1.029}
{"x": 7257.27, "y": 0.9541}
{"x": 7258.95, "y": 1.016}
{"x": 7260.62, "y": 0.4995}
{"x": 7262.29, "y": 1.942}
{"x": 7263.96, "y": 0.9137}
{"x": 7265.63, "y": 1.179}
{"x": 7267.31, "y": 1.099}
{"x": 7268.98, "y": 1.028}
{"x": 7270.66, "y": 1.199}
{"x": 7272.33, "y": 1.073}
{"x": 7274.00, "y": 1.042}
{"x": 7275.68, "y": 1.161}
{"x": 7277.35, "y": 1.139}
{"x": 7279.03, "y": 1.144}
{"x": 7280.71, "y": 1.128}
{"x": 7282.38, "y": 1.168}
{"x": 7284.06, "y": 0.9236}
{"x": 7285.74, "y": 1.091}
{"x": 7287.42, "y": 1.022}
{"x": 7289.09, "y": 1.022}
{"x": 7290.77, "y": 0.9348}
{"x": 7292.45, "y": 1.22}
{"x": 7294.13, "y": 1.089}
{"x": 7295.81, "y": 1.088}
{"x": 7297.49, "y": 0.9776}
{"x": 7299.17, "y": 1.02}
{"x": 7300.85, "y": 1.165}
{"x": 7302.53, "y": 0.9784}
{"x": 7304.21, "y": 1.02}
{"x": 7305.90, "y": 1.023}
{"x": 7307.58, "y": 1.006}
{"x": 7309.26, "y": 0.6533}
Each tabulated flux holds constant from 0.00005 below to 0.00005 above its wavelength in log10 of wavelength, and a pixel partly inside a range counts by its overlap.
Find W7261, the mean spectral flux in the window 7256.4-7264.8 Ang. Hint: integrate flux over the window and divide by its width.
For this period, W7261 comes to 1.07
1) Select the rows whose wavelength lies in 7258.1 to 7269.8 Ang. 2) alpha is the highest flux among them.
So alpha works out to 1.942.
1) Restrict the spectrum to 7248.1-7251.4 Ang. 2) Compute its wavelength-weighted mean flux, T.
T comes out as 1.02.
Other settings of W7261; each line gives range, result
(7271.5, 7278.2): 1.1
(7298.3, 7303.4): 1.05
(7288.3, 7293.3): 1.06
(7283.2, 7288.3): 1.01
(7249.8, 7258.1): 0.994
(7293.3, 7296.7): 1.09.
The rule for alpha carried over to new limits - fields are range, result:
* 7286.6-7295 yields 1.22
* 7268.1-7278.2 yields 1.199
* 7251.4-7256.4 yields 1.141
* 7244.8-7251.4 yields 1.371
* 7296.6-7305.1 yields 1.165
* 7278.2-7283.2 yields 1.168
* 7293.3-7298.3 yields 1.089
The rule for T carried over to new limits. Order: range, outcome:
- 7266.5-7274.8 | 1.09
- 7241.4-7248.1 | 1.25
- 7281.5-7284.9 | 1.05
